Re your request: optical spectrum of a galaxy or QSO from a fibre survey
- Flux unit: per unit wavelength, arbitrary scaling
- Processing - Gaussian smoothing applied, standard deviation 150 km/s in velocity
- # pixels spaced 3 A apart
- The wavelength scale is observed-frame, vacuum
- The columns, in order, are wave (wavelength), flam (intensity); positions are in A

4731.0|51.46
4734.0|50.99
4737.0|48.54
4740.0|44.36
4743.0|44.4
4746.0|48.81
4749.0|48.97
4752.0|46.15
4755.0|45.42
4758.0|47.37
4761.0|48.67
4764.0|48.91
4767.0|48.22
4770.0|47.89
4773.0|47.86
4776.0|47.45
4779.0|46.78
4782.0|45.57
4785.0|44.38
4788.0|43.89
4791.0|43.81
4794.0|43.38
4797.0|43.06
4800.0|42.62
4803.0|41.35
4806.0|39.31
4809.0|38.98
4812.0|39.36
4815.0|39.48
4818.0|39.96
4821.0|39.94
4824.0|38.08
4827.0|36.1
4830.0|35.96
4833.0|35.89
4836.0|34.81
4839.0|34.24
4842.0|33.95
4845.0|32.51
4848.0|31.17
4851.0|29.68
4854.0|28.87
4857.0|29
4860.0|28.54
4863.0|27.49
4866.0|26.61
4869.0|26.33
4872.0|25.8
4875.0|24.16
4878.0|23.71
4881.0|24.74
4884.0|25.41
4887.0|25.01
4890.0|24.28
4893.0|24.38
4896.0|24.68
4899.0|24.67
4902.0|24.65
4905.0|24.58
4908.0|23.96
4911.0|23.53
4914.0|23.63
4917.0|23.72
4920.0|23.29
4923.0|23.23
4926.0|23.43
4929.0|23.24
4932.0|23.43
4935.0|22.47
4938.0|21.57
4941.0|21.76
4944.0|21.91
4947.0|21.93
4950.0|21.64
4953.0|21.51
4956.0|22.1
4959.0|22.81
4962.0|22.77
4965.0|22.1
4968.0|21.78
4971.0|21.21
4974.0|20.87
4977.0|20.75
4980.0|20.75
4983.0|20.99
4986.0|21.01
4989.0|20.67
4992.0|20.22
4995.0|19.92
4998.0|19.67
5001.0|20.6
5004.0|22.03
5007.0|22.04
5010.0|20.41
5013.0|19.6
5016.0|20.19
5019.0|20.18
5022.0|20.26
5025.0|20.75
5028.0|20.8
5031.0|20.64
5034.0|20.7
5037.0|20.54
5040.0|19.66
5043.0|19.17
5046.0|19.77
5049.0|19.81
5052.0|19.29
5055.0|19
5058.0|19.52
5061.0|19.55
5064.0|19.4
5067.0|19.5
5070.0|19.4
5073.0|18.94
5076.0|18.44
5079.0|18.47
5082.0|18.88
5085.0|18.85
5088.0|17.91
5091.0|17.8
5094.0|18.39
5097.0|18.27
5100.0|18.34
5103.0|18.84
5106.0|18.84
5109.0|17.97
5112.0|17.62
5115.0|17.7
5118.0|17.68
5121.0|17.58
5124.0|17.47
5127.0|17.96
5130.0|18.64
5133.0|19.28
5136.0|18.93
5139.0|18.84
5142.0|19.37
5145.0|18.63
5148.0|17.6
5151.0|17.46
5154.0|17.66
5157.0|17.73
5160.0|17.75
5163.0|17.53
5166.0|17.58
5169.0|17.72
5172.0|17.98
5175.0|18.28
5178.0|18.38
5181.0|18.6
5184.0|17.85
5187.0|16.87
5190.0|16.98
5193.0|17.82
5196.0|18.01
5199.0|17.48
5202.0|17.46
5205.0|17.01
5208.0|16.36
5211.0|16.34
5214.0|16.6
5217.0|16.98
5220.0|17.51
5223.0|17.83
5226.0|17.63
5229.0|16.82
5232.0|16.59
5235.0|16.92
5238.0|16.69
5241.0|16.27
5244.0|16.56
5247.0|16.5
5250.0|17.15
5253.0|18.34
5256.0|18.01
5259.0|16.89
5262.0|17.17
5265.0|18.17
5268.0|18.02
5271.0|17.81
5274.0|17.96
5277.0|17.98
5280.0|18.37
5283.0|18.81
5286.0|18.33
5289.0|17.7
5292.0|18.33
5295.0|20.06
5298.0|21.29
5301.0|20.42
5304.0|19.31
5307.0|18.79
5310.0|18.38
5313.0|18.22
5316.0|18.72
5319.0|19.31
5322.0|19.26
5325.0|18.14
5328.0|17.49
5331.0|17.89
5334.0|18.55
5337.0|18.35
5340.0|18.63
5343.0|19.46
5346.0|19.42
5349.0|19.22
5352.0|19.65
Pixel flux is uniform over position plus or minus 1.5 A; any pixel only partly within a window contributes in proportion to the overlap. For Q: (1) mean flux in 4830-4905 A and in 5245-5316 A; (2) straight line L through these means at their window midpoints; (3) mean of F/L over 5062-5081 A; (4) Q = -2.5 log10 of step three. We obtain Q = 0.22 mag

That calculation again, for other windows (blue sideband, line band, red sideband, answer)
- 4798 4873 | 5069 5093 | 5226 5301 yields 0.32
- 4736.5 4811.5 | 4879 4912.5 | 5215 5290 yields 0.48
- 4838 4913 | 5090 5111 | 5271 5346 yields 0.23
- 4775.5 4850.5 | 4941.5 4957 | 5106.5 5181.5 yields 0.37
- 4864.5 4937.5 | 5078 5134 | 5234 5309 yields 0.15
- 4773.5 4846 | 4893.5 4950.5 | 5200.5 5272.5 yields 0.42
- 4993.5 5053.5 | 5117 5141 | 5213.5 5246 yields 0.01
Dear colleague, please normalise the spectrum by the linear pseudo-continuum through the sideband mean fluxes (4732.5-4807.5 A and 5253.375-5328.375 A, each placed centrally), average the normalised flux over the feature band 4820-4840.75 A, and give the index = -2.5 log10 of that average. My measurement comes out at 0.18 mag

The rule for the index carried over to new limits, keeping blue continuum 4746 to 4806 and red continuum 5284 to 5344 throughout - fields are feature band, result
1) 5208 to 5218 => 0.40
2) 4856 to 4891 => 0.50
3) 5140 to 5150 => 0.42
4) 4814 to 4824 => 0.11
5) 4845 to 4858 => 0.36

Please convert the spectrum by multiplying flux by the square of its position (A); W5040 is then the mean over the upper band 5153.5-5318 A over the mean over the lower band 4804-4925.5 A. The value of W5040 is 0.7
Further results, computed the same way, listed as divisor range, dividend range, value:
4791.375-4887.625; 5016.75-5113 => 0.63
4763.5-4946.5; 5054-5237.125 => 0.63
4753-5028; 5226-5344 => 0.72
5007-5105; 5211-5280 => 0.96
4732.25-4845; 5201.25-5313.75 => 0.50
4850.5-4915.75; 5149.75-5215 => 0.77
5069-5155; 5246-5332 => 1.07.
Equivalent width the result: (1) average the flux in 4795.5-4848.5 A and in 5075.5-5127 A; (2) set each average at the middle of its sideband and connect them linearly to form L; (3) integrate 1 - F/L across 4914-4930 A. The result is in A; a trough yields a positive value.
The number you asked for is 3.8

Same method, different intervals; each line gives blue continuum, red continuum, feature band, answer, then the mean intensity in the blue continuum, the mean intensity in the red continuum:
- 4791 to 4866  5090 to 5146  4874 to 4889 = 3.72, 36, 18.3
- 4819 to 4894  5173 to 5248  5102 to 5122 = 2.65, 30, 17.2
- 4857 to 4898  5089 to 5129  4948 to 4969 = 0.77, 25.6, 18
